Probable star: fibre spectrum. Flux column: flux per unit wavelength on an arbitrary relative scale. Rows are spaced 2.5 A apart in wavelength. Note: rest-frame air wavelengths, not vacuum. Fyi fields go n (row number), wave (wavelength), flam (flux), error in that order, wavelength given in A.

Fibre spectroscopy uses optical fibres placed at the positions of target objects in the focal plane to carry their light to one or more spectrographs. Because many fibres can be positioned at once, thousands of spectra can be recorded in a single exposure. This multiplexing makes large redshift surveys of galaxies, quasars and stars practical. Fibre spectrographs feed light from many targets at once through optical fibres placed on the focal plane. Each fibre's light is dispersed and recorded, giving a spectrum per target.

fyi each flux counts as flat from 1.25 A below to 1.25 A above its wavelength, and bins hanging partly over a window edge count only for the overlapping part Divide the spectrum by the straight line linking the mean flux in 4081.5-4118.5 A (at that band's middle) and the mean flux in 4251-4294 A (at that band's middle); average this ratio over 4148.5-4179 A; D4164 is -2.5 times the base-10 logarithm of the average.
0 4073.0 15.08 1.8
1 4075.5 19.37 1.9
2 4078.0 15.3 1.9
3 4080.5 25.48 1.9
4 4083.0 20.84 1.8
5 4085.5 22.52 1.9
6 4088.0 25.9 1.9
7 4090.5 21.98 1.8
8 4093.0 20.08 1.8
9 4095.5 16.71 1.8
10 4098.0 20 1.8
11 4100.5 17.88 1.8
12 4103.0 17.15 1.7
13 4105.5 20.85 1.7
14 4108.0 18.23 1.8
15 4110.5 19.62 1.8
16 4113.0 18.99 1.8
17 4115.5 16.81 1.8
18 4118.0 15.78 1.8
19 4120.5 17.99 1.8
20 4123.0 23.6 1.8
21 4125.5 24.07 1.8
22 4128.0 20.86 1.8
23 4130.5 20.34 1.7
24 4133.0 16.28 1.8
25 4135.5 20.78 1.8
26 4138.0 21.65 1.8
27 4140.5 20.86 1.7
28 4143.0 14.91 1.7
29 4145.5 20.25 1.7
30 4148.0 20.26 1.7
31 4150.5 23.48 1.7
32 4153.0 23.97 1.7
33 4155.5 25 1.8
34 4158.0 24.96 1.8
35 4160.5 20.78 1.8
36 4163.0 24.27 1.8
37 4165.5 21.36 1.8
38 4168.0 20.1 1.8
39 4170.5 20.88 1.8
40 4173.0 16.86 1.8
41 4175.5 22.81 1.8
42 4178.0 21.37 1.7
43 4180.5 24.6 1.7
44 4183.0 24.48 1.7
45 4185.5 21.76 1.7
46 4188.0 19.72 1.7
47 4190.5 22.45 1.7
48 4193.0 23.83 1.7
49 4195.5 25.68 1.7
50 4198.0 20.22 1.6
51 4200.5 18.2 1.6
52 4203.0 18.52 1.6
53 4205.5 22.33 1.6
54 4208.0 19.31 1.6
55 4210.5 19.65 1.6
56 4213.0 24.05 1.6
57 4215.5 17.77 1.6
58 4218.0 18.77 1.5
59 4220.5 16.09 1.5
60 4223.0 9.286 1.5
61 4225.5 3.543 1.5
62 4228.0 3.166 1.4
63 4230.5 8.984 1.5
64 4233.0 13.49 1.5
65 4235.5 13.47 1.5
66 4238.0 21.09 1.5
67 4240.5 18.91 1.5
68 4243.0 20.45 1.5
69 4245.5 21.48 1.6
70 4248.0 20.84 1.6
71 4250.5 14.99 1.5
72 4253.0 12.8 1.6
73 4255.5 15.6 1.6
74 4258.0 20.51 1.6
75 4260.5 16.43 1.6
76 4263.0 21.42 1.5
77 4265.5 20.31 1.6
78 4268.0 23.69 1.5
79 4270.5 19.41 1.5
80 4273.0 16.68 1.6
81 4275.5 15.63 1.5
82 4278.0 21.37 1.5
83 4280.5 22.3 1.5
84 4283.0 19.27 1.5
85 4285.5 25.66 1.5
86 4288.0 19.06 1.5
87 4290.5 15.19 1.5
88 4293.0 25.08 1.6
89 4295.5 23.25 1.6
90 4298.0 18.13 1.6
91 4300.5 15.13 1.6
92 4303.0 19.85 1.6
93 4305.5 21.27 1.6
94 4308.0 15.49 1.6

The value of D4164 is -0.13 mag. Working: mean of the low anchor 19.7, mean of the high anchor 19.3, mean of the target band 22.1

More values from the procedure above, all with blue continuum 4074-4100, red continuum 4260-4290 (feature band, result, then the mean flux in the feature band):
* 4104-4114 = 0.07 mag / 19.4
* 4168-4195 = -0.08 mag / 21.9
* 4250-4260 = 0.24 mag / 16.1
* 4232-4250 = 0.10 mag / 18.5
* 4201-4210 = 0.02 mag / 19.9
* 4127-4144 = 0.06 mag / 19.4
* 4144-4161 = -0.11 mag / 22.6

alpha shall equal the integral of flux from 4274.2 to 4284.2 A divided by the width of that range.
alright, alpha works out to 19.6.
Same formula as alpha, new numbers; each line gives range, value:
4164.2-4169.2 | 20.8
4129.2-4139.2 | 19.8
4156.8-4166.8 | 22.8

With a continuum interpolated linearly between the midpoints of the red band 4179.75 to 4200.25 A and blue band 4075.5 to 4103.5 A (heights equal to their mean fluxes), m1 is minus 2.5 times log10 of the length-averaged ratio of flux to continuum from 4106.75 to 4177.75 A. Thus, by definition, 0.05 mag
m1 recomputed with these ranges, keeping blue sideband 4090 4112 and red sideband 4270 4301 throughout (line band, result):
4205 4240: 0.288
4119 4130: -0.120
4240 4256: 0.101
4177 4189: -0.159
